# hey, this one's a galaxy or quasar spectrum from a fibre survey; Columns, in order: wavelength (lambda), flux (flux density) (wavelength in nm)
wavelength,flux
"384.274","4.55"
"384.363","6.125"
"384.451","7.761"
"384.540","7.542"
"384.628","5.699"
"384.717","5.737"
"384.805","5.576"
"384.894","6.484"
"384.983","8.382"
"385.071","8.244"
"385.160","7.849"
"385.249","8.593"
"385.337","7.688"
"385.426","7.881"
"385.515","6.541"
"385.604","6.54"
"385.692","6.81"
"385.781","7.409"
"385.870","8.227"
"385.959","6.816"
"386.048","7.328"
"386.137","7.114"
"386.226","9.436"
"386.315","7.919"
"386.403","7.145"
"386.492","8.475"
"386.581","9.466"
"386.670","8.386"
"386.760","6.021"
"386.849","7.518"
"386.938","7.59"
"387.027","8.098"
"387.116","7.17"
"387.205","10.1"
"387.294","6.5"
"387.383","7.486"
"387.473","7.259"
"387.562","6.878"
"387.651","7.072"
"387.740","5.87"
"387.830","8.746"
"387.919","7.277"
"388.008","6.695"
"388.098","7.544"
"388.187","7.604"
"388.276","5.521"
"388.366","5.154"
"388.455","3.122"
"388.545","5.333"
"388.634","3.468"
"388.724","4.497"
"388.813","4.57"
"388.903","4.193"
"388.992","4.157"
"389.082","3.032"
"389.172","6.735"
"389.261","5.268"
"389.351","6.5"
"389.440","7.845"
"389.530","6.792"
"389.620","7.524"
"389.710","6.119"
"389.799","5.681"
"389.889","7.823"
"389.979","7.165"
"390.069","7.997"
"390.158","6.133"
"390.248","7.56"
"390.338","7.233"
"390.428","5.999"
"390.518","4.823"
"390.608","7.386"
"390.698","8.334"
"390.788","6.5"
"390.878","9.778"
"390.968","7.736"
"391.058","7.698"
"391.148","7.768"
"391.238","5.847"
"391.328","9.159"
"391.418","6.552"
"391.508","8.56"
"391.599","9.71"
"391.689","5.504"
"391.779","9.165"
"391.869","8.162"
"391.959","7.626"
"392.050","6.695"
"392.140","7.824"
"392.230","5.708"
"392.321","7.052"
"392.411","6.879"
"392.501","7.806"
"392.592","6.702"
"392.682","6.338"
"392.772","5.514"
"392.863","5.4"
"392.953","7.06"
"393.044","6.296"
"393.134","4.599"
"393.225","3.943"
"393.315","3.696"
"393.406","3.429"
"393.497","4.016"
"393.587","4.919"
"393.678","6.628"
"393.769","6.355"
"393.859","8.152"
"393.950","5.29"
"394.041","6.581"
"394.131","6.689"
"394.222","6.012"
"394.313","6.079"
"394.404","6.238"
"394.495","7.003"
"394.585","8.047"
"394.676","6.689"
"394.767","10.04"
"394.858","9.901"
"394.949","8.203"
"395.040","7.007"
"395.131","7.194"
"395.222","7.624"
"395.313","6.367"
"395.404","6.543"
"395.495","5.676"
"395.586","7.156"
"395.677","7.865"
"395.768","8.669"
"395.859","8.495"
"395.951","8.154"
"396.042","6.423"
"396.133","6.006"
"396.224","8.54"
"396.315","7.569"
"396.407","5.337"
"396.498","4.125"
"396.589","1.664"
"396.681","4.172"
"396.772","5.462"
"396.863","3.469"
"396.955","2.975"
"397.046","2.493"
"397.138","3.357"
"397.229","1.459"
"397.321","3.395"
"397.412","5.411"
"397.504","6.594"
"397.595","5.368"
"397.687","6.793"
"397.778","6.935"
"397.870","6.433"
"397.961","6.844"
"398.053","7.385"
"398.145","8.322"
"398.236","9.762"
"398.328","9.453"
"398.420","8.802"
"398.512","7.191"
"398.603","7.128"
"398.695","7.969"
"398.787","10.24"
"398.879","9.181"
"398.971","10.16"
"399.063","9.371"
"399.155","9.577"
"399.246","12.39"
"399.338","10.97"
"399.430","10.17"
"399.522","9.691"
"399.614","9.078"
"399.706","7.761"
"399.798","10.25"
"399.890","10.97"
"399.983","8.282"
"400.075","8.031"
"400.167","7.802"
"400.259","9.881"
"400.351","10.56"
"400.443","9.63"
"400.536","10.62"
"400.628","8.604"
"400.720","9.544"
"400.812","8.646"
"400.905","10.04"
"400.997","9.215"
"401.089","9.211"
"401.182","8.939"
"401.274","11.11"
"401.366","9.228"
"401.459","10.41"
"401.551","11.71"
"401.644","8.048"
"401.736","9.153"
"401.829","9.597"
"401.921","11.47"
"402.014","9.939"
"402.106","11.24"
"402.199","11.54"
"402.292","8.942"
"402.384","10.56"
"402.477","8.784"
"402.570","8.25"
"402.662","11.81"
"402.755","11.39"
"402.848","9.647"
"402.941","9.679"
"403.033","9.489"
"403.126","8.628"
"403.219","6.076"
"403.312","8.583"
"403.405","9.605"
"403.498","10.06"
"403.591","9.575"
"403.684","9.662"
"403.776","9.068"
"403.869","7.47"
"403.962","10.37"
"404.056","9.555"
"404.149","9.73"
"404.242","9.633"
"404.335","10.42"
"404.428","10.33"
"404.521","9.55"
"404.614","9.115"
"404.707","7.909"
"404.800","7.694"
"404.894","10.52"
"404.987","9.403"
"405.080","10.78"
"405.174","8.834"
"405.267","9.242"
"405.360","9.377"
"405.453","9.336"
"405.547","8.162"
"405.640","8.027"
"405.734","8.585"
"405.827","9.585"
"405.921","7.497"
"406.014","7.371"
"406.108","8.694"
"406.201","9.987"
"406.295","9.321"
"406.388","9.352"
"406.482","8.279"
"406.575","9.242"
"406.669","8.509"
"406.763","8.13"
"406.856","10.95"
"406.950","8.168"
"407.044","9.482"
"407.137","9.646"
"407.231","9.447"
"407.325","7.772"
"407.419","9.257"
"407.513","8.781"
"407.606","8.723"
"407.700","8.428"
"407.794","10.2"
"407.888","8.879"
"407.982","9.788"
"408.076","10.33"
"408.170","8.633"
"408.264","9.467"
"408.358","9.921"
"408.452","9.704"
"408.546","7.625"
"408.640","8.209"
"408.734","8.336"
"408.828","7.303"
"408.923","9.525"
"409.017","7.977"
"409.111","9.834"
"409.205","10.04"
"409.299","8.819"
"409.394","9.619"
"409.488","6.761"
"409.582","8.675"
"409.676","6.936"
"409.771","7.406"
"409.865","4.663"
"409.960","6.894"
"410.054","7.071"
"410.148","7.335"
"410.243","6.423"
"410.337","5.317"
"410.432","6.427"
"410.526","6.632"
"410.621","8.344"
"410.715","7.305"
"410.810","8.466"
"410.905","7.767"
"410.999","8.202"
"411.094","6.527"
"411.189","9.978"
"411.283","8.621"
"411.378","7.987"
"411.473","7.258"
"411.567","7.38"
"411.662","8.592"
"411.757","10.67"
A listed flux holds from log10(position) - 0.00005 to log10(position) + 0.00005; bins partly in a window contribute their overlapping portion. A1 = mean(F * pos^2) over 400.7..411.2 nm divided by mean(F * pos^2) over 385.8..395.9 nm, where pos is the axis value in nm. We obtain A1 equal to 1.41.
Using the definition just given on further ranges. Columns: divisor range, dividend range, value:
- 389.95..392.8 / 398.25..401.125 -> 1.34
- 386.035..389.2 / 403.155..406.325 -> 1.49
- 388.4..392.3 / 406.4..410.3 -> 1.41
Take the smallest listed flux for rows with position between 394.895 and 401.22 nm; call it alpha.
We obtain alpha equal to 1.459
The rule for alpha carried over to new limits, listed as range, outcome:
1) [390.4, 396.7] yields 1.664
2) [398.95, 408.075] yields 6.076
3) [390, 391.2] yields 4.823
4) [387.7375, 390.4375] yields 3.032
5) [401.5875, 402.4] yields 8.048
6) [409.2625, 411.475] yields 4.663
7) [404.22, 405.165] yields 7.694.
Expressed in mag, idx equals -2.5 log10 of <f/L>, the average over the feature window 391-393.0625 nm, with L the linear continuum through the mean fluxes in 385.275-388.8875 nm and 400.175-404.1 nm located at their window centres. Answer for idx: 0.10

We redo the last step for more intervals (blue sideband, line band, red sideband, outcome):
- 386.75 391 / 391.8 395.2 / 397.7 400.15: 0.17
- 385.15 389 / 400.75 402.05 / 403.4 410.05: -0.17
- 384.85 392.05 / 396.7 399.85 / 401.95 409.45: 0.13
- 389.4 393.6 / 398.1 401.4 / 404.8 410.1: -0.20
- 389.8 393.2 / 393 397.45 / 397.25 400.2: 0.28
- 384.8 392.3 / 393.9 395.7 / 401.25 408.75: 0.12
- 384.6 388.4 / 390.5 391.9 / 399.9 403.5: 0.05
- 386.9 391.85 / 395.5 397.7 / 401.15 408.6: 0.41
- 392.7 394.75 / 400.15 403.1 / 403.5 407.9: -0.22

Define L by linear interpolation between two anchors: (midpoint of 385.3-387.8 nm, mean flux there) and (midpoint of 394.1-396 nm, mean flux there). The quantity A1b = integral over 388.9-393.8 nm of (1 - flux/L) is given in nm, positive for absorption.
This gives 0.58 nm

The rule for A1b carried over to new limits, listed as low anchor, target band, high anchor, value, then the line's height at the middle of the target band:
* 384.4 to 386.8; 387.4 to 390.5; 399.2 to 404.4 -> 0.67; 7.9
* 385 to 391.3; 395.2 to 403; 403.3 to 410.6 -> -0.16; 7.99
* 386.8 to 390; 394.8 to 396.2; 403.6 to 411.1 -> -0.05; 7.23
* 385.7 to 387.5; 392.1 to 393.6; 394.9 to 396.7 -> 0.28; 7.02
